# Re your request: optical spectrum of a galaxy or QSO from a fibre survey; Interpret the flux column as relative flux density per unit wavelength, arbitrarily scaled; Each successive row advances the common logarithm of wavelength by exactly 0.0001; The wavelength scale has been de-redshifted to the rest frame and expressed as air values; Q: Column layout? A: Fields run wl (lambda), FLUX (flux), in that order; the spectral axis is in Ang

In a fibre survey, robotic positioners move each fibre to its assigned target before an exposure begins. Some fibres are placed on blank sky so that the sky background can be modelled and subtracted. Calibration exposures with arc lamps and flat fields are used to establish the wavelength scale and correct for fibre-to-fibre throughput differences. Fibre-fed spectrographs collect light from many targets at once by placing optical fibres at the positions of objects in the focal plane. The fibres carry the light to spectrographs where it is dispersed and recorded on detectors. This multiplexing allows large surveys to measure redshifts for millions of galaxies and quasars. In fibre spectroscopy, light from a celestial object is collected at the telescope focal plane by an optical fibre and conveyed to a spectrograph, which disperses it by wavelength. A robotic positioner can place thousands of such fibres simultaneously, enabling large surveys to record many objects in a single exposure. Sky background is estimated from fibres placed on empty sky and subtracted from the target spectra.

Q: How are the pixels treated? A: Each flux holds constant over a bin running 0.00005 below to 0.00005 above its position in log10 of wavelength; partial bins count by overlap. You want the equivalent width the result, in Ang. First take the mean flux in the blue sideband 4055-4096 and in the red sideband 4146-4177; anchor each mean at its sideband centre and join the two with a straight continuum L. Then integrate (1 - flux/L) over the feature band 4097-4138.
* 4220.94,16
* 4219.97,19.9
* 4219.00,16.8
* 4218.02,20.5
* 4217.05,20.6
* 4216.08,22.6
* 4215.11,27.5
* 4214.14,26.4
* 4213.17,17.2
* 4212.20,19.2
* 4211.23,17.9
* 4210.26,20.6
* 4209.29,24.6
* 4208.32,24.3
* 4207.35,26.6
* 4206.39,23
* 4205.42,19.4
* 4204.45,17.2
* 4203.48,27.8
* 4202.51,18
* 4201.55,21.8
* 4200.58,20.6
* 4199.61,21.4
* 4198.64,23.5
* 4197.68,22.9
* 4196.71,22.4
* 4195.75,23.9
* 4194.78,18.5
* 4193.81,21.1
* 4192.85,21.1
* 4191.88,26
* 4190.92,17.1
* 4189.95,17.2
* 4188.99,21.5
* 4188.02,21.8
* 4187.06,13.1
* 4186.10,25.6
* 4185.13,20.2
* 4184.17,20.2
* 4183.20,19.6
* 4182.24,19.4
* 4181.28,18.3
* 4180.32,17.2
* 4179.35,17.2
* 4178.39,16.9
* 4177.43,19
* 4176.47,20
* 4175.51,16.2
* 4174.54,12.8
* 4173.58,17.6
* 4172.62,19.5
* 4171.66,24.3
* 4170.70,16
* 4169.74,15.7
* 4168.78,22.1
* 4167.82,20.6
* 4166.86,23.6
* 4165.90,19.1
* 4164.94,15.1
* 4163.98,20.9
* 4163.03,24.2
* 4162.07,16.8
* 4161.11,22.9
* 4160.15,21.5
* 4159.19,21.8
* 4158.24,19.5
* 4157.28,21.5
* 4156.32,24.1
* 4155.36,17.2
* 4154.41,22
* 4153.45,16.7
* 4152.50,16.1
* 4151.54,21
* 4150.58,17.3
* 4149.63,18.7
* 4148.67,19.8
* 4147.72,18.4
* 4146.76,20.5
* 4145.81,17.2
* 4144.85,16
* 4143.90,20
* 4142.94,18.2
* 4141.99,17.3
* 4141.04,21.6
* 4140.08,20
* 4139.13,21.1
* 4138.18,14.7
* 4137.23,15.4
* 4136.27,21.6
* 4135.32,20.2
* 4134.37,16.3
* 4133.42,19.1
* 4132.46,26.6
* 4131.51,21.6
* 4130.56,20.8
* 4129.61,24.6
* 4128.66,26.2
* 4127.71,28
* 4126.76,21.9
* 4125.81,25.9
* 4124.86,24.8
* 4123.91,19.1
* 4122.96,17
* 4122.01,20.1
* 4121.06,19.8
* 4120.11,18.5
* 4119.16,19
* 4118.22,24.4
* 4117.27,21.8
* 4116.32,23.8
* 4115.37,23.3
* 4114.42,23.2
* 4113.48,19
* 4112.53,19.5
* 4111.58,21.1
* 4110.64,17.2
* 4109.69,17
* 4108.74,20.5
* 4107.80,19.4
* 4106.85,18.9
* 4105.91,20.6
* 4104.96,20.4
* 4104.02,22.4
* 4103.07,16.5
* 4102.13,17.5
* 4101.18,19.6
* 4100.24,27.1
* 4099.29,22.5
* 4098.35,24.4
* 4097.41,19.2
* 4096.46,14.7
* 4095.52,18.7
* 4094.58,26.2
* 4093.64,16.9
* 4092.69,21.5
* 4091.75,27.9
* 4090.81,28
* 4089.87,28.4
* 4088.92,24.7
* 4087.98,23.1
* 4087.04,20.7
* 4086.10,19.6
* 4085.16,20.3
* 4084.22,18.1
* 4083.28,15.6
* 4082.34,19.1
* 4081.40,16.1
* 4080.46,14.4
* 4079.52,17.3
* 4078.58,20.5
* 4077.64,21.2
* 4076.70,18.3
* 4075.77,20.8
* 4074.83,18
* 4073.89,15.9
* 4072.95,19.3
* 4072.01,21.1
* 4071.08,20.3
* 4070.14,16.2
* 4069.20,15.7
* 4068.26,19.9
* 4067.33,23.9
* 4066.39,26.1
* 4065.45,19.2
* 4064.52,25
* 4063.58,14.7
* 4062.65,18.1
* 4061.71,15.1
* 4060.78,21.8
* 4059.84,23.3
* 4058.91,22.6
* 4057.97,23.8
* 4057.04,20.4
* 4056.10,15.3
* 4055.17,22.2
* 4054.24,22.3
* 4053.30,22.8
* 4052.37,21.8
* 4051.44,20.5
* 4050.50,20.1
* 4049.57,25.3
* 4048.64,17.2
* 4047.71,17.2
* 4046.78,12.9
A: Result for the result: -2.3 Ang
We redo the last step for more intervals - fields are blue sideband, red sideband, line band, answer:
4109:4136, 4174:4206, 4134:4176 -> 3.1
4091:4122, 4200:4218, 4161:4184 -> 2.8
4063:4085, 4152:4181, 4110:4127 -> -1.7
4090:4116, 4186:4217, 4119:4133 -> -0.8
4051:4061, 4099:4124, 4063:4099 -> 1.2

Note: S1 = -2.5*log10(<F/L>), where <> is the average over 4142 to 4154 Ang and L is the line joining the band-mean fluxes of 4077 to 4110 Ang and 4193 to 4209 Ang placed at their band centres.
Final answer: 0.165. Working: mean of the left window 20.5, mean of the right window 22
